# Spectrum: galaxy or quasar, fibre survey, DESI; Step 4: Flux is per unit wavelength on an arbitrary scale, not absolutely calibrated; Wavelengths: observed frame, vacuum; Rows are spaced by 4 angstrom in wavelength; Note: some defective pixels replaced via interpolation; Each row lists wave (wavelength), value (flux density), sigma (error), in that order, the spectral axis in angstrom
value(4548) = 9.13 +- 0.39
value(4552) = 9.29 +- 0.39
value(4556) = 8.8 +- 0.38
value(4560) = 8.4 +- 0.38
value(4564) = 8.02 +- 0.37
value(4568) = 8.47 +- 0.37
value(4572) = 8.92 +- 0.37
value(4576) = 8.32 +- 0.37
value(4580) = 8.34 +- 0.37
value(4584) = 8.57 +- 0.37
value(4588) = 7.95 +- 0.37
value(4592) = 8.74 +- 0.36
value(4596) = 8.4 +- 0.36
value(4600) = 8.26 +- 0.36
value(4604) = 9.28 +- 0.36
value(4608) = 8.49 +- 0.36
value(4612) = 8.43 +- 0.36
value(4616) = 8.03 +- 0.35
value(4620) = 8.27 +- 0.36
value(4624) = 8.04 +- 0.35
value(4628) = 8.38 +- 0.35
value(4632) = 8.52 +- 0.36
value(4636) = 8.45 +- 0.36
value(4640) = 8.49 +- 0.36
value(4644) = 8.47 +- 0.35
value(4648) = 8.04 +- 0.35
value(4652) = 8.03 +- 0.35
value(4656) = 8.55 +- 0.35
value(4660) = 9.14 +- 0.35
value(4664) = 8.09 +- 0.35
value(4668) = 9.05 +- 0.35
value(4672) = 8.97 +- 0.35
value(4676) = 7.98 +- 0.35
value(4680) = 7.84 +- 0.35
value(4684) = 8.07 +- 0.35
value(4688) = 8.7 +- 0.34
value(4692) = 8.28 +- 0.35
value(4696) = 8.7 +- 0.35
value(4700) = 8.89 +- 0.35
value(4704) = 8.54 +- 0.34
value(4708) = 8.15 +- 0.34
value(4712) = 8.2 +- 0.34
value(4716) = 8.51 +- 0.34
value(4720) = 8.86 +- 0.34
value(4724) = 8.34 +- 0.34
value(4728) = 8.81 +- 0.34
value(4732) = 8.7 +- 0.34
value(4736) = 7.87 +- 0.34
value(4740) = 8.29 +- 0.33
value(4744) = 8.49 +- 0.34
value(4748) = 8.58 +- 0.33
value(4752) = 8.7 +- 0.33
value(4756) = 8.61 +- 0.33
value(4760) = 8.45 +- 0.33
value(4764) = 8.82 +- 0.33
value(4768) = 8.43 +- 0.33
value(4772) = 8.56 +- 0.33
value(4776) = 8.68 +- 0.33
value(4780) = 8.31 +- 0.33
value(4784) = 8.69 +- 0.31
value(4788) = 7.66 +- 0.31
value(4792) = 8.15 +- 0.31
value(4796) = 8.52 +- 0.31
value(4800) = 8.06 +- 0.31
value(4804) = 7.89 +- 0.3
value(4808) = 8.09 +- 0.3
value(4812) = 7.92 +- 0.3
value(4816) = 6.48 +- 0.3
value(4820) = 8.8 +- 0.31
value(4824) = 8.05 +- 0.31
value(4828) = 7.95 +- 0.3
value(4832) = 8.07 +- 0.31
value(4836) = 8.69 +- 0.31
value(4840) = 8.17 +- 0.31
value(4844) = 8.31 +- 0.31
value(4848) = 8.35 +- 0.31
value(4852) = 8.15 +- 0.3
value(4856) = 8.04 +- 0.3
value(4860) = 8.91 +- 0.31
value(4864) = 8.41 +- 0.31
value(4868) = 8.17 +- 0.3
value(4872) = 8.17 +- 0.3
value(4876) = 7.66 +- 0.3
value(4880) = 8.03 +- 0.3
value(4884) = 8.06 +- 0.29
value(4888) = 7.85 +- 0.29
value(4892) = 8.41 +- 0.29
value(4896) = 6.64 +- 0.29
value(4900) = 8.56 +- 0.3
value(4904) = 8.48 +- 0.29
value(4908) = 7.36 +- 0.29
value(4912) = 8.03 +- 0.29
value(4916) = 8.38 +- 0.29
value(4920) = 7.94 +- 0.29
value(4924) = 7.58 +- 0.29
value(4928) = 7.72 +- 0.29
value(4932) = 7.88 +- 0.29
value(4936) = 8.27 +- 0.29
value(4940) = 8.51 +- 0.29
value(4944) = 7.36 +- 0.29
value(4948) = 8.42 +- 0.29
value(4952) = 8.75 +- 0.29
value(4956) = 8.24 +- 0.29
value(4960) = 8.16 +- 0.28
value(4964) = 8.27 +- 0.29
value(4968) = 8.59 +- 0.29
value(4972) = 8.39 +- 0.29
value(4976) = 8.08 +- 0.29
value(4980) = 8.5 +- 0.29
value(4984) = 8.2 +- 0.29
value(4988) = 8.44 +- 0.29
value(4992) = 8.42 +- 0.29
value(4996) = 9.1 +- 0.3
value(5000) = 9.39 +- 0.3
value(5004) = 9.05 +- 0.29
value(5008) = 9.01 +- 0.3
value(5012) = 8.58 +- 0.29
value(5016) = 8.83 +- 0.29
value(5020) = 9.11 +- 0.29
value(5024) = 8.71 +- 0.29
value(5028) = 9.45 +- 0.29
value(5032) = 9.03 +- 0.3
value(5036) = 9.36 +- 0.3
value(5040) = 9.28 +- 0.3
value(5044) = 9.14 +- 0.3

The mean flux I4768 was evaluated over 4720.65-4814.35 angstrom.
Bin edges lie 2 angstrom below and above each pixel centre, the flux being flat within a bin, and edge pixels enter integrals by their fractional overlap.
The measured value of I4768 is 8.37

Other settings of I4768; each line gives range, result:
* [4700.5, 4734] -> 8.53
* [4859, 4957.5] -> 8.06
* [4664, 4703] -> 8.48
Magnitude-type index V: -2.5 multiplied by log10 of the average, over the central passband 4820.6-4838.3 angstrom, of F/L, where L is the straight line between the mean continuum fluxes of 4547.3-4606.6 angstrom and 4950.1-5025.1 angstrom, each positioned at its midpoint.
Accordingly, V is 0.05 mag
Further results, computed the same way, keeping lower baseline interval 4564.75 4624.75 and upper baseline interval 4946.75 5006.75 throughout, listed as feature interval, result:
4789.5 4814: 0.05 mag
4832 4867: 0.02 mag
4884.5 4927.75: 0.08 mag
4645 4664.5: 0.01 mag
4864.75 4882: 0.06 mag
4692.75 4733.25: -0.01 mag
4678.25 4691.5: 0.03 mag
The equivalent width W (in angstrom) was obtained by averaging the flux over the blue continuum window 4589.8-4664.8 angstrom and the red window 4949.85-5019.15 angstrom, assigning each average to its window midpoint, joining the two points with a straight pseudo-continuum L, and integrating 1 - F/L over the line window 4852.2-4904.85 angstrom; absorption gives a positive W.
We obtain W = 2.8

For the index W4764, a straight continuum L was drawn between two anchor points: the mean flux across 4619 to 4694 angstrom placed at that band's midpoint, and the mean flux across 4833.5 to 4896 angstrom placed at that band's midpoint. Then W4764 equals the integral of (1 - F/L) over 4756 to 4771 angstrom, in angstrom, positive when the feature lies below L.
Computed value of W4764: -0.5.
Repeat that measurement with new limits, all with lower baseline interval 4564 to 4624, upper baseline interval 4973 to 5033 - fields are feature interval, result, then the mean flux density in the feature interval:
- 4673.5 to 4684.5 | 0.66 angstrom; 7.99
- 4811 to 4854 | 2.73 angstrom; 8.09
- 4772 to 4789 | 0.38 angstrom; 8.4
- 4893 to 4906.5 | 1.22 angstrom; 7.91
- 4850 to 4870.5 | 0.78 angstrom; 8.33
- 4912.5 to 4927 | 1.26 angstrom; 7.96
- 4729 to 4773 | 0.32 angstrom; 8.51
